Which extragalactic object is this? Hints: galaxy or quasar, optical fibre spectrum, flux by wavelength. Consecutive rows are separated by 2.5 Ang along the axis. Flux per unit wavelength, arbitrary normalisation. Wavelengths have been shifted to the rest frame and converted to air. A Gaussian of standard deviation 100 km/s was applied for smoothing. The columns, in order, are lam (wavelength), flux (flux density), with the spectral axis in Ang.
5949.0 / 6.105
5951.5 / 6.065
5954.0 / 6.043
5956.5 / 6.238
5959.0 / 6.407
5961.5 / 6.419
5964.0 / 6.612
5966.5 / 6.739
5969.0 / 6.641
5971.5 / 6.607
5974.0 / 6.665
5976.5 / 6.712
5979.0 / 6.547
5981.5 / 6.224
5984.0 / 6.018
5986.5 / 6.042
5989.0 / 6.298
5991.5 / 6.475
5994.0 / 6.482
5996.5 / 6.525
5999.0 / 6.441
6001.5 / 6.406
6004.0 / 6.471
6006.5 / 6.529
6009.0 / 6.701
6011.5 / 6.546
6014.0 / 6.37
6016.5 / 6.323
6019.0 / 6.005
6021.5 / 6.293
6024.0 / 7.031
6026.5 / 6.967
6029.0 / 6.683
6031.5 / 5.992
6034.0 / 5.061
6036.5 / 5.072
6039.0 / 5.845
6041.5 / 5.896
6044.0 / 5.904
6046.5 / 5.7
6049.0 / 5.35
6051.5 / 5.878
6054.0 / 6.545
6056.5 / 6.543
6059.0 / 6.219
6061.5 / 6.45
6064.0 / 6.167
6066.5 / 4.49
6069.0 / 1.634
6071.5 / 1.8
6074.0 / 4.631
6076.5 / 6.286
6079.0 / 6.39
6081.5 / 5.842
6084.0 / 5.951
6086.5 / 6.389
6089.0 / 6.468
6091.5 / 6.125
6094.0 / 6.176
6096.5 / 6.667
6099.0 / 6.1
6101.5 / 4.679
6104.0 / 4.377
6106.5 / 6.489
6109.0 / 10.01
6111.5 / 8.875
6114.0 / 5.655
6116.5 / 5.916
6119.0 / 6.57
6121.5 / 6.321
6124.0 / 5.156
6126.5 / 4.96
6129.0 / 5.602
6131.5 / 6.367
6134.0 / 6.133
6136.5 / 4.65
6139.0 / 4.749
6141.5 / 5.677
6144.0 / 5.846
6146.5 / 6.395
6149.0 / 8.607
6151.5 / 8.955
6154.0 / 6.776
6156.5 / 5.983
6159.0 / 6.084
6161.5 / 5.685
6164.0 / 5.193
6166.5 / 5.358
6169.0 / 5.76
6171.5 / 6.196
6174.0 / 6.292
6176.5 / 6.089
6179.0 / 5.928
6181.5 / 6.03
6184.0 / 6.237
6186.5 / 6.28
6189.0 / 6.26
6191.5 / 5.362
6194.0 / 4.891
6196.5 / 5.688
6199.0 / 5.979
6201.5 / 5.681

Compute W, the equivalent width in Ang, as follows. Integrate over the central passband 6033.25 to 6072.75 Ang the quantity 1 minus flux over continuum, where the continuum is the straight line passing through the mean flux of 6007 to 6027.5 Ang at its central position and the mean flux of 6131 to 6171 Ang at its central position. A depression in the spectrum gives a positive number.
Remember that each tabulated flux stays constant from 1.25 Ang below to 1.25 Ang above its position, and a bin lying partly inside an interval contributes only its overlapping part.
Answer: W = 7.0 Ang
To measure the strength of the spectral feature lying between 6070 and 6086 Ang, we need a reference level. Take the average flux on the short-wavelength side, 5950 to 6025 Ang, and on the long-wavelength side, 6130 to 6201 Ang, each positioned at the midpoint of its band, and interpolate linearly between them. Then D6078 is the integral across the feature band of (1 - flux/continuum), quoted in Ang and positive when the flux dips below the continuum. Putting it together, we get 2.8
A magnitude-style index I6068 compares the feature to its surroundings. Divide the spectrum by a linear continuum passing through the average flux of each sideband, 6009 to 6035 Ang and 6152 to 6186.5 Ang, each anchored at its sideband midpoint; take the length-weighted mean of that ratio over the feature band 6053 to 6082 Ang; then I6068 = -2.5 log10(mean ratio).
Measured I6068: 0.20 mag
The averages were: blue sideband 6.36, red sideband 6.05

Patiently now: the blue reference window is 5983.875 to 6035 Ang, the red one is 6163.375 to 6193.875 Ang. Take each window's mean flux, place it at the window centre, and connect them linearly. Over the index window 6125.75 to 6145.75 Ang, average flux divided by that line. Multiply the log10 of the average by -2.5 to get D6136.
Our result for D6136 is 0.091 mag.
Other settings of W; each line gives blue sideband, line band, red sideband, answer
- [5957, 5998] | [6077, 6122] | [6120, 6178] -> -1.68 Ang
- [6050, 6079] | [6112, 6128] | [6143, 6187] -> -0.25 Ang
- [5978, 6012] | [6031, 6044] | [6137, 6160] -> 1.72 Ang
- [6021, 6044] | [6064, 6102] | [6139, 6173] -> 5.03 Ang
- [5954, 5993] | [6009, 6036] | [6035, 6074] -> -2.71 Ang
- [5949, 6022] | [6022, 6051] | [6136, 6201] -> 1.59 Ang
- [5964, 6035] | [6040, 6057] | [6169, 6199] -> 0.94 Ang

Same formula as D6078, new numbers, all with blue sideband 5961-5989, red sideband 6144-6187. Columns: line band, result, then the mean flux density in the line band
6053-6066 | 0.3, 6.27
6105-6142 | 0.9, 6.21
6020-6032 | -0.3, 6.62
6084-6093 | 0.2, 6.27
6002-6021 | 0.1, 6.42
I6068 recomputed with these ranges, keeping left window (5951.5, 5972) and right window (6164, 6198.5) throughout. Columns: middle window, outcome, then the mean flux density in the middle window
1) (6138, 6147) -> 0.06 mag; 5.63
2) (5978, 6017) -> -0.01 mag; 6.4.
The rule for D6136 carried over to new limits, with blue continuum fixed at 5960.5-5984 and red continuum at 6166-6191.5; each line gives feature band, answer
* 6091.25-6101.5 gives 0.026 mag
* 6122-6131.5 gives 0.128 mag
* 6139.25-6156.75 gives -0.120 mag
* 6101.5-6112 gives -0.131 mag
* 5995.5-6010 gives -0.007 mag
